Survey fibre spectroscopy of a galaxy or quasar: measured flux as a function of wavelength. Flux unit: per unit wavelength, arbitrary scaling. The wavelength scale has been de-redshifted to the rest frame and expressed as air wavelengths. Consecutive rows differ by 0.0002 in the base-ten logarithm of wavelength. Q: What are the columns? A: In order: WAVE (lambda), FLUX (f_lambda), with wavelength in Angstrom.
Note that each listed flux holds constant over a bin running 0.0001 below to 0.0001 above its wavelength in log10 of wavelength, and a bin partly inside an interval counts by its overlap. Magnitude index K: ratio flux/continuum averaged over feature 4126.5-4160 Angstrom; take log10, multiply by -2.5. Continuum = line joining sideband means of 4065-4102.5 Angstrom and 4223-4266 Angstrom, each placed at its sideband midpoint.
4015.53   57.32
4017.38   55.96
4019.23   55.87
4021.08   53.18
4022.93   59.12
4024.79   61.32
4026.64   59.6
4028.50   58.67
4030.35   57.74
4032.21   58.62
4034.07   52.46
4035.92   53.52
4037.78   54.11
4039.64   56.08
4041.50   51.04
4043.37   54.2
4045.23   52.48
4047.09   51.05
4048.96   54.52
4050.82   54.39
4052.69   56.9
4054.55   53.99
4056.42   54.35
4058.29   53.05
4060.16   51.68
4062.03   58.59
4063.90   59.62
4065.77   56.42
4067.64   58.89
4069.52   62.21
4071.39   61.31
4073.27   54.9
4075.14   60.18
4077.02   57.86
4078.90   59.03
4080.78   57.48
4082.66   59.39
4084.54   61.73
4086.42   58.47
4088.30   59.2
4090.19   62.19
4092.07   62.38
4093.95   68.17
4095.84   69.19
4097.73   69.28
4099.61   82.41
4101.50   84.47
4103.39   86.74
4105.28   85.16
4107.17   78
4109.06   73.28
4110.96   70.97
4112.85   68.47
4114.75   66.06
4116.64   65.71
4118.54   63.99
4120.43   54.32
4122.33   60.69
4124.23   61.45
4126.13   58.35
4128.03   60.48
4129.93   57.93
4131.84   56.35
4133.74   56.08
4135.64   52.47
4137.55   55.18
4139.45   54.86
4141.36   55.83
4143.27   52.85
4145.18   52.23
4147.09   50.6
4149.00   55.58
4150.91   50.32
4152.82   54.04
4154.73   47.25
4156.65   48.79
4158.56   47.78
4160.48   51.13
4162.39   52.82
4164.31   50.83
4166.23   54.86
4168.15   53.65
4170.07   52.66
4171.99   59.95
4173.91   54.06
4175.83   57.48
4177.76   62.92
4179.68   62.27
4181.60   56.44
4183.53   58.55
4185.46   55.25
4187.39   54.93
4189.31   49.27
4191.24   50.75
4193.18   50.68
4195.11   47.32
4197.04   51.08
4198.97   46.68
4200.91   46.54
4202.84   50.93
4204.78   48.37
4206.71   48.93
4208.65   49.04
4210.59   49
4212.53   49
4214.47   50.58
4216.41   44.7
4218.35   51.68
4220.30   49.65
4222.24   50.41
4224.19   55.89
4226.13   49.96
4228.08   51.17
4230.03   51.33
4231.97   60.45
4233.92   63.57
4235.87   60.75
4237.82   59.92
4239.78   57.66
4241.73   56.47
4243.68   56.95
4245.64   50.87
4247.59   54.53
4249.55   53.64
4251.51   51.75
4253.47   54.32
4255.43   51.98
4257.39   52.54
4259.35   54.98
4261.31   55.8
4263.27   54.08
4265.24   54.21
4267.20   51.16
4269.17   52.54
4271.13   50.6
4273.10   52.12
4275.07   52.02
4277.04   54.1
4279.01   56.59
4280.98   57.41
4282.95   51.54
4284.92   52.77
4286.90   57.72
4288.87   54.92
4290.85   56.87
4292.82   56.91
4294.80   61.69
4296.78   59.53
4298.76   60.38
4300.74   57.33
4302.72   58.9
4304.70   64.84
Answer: 0.130 mag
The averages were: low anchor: 63.3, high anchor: 55.1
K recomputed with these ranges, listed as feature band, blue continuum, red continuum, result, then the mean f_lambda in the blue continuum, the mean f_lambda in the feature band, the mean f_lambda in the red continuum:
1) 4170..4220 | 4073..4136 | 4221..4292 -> 0.13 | 65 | 52.2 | 54.5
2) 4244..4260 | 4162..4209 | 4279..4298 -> 0.04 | 53.1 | 53.2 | 56.6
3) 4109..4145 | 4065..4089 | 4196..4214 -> -0.09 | 59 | 59.8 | 48.9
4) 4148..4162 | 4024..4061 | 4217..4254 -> 0.08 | 55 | 50.8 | 54.7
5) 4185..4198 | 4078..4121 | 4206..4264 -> 0.14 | 68.2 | 51.2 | 53.4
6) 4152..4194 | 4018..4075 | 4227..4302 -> 0.03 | 56.1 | 53.9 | 55.4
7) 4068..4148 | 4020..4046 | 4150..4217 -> -0.17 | 55.9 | 63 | 52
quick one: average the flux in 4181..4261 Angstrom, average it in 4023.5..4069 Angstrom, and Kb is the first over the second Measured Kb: 0.9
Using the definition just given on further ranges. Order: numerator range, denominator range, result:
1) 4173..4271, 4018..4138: 0.88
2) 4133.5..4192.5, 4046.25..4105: 0.87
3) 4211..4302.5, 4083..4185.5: 0.90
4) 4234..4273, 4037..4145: 0.90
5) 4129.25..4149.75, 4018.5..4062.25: 0.99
